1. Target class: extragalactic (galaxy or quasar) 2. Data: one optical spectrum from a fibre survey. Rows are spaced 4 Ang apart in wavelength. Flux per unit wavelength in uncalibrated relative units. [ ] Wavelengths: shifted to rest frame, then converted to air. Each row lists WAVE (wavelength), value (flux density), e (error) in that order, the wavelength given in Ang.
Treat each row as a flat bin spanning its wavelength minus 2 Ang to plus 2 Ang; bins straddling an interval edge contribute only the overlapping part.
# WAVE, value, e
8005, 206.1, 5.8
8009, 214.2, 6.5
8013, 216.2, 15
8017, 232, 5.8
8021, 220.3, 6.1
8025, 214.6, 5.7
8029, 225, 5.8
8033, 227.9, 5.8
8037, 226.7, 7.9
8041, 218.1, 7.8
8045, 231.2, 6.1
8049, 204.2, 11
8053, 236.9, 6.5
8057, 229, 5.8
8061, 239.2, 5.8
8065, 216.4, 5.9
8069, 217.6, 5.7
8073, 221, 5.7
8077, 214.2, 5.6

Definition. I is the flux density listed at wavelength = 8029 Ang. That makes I 225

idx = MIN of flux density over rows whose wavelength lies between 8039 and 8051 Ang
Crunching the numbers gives 204.2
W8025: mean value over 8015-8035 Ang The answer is 224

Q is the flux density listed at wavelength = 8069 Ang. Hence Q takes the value 217.6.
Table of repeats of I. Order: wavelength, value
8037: 226.7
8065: 216.4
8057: 229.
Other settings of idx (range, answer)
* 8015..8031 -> 214.6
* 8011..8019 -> 216.2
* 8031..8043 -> 218.1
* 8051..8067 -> 216.4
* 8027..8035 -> 225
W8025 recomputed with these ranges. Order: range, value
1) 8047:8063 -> 227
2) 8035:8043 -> 222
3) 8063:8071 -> 217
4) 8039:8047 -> 225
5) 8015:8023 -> 226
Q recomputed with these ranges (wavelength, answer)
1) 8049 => 204.2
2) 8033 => 227.9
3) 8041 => 218.1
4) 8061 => 239.2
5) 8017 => 232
